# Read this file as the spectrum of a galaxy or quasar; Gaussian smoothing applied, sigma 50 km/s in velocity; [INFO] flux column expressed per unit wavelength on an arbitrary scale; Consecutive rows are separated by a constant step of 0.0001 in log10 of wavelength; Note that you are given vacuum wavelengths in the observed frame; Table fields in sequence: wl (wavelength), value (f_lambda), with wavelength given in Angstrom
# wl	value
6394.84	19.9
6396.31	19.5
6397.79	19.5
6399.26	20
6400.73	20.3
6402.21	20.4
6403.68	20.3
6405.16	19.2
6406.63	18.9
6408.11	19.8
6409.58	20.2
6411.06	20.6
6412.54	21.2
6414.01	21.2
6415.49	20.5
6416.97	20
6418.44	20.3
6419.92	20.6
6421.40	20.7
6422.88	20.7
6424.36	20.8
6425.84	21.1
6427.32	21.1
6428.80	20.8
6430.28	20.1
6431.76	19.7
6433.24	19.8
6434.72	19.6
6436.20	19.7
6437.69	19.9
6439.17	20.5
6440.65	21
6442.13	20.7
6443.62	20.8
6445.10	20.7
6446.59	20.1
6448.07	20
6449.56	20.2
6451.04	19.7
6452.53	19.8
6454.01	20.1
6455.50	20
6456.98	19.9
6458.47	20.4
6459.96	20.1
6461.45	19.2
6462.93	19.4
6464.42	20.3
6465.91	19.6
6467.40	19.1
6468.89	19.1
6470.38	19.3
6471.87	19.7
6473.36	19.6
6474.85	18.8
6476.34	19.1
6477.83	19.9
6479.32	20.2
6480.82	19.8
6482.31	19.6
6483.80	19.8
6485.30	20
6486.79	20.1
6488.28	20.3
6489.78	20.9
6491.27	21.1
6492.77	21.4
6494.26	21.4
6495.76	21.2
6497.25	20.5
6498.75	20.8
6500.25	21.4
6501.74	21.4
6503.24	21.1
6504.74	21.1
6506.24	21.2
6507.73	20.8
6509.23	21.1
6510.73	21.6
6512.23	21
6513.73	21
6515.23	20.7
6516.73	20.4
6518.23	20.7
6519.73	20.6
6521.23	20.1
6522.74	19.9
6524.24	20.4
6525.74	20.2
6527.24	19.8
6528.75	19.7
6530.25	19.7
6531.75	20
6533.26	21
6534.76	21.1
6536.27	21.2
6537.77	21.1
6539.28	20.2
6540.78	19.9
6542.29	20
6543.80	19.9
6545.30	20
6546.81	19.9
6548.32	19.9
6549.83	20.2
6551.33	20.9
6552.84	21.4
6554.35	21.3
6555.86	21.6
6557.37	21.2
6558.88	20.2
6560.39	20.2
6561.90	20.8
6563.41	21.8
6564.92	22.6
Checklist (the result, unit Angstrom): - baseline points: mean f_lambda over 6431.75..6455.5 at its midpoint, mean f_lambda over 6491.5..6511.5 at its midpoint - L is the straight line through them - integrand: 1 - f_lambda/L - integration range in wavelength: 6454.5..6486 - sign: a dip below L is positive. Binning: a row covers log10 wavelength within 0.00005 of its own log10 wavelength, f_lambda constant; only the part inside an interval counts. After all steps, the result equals 1.44 Angstrom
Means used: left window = 20.2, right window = 21.2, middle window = 19.7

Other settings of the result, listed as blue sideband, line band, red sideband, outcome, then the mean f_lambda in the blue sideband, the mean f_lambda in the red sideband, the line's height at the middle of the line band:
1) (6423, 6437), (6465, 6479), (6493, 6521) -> 0.9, 20.3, 21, 20.7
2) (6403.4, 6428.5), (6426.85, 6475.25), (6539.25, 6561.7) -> 1.1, 20.4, 20.5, 20.4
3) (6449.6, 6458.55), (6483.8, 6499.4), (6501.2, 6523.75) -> -0.1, 20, 20.8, 20.5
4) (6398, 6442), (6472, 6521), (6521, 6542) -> -0.6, 20.3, 20.3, 20.3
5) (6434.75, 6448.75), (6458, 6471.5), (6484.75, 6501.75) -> 0.6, 20.3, 20.9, 20.6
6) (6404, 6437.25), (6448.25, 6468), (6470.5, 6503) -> 0.5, 20.3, 20.3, 20.3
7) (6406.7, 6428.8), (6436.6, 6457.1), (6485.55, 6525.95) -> 0.4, 20.6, 20.8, 20.7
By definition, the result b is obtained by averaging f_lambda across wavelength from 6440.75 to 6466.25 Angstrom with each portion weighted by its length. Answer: 20.1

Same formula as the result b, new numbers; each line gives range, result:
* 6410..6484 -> 20.1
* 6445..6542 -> 20.3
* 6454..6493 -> 19.9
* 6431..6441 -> 20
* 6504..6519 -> 21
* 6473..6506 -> 20.5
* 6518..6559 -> 20.4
